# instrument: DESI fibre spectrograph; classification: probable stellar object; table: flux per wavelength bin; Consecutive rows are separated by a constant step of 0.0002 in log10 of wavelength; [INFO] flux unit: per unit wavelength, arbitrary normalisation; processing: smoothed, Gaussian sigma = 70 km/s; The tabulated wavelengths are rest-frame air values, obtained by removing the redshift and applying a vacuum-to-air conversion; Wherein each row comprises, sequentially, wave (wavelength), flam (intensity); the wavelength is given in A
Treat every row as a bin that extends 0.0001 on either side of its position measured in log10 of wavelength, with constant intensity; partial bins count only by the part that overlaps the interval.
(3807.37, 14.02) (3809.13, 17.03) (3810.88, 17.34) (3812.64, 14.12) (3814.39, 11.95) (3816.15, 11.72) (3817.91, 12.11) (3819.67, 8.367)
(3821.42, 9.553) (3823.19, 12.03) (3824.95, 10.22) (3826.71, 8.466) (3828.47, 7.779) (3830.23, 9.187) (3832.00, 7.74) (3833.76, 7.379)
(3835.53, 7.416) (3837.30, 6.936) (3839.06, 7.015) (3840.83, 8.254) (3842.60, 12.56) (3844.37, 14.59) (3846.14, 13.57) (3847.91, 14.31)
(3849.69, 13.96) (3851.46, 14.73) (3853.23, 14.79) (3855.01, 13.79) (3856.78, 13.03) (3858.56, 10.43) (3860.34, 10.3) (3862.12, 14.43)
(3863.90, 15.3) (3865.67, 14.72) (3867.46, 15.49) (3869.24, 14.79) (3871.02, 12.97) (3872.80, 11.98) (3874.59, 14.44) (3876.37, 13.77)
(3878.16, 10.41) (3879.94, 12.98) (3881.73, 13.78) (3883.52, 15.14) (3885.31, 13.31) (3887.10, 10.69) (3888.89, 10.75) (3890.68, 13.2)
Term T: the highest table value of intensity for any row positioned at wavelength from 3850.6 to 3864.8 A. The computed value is 15.3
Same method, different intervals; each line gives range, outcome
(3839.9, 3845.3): 14.59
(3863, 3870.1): 15.49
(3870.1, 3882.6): 14.44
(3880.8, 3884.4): 15.14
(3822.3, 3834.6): 12.03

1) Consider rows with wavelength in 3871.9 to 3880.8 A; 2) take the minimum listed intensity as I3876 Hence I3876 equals 10.41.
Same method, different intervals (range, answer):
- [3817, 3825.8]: 8.367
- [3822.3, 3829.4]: 7.779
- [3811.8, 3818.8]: 11.72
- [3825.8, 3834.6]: 7.379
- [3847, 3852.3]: 13.96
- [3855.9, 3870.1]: 10.3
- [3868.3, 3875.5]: 11.98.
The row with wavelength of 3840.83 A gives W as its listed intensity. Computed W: 8.254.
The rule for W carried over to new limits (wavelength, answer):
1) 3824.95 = 10.22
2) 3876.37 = 13.77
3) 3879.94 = 12.98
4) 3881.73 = 13.78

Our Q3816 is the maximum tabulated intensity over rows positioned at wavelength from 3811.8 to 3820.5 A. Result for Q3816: 14.12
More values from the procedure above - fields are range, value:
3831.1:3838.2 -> 7.74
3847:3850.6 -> 14.31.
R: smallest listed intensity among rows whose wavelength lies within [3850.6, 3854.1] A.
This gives 14.73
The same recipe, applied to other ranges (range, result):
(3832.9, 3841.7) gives 6.936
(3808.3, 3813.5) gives 14.12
